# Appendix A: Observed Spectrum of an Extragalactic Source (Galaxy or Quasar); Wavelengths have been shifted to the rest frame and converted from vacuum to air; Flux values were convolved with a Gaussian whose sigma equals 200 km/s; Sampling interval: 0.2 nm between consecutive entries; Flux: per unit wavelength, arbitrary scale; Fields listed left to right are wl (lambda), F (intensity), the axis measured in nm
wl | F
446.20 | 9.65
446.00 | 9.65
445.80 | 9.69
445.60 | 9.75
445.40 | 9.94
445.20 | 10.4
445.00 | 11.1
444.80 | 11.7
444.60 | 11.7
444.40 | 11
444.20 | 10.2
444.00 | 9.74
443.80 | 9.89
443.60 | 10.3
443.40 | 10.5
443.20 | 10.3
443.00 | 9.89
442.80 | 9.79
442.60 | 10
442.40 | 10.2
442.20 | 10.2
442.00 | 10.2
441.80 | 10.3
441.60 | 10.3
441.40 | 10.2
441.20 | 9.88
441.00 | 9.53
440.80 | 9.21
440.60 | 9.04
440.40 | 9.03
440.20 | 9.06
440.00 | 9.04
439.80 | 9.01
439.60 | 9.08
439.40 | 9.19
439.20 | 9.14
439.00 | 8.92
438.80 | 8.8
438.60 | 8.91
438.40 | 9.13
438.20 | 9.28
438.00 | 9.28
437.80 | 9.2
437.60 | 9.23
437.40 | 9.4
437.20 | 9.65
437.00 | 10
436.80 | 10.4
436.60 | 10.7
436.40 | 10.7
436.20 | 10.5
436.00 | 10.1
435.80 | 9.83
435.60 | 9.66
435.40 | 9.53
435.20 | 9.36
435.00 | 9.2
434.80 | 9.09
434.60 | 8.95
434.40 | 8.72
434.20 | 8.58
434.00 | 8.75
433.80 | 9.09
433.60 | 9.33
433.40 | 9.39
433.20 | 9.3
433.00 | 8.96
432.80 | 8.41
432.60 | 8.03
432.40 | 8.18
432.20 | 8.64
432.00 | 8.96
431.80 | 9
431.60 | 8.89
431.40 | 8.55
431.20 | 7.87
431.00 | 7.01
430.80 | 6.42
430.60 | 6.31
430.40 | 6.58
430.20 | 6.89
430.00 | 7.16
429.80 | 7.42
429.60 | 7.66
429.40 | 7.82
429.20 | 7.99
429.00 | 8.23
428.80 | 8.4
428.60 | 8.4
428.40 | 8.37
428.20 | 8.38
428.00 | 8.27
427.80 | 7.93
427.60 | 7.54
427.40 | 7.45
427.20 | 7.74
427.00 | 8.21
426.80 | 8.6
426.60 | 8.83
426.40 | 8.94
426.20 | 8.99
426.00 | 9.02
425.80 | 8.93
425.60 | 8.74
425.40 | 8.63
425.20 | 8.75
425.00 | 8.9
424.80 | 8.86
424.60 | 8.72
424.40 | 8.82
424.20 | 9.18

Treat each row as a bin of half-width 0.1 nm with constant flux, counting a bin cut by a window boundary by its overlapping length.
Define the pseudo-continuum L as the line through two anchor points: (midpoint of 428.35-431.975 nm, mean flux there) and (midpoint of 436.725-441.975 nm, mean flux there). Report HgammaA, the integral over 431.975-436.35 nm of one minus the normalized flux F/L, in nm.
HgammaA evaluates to -0.346 nm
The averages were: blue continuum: 7.74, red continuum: 9.4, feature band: 9.14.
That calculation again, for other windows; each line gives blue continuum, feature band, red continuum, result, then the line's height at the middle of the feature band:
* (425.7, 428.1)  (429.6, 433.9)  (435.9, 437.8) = 0.51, 9.18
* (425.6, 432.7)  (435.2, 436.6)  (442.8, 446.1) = -0.15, 9.06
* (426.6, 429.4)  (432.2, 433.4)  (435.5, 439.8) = 0.03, 8.84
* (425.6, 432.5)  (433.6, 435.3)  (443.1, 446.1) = -0.02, 8.87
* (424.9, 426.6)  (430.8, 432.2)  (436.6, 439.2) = 0.13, 9.11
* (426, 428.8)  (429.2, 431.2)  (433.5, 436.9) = 0.37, 8.76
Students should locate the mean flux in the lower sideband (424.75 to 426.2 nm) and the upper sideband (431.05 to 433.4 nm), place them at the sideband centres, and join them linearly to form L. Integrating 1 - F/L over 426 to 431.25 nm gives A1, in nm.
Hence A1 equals 0.537 nm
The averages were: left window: 8.84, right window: 8.62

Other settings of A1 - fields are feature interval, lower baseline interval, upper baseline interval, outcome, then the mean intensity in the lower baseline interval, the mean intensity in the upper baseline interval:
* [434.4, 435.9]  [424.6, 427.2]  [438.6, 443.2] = -0.015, 8.74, 9.55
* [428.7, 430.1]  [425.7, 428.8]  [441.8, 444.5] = 0.131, 8.37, 10.2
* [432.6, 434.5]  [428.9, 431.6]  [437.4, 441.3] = -0.198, 7.43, 9.16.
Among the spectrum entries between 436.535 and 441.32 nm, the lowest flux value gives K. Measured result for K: 8.8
